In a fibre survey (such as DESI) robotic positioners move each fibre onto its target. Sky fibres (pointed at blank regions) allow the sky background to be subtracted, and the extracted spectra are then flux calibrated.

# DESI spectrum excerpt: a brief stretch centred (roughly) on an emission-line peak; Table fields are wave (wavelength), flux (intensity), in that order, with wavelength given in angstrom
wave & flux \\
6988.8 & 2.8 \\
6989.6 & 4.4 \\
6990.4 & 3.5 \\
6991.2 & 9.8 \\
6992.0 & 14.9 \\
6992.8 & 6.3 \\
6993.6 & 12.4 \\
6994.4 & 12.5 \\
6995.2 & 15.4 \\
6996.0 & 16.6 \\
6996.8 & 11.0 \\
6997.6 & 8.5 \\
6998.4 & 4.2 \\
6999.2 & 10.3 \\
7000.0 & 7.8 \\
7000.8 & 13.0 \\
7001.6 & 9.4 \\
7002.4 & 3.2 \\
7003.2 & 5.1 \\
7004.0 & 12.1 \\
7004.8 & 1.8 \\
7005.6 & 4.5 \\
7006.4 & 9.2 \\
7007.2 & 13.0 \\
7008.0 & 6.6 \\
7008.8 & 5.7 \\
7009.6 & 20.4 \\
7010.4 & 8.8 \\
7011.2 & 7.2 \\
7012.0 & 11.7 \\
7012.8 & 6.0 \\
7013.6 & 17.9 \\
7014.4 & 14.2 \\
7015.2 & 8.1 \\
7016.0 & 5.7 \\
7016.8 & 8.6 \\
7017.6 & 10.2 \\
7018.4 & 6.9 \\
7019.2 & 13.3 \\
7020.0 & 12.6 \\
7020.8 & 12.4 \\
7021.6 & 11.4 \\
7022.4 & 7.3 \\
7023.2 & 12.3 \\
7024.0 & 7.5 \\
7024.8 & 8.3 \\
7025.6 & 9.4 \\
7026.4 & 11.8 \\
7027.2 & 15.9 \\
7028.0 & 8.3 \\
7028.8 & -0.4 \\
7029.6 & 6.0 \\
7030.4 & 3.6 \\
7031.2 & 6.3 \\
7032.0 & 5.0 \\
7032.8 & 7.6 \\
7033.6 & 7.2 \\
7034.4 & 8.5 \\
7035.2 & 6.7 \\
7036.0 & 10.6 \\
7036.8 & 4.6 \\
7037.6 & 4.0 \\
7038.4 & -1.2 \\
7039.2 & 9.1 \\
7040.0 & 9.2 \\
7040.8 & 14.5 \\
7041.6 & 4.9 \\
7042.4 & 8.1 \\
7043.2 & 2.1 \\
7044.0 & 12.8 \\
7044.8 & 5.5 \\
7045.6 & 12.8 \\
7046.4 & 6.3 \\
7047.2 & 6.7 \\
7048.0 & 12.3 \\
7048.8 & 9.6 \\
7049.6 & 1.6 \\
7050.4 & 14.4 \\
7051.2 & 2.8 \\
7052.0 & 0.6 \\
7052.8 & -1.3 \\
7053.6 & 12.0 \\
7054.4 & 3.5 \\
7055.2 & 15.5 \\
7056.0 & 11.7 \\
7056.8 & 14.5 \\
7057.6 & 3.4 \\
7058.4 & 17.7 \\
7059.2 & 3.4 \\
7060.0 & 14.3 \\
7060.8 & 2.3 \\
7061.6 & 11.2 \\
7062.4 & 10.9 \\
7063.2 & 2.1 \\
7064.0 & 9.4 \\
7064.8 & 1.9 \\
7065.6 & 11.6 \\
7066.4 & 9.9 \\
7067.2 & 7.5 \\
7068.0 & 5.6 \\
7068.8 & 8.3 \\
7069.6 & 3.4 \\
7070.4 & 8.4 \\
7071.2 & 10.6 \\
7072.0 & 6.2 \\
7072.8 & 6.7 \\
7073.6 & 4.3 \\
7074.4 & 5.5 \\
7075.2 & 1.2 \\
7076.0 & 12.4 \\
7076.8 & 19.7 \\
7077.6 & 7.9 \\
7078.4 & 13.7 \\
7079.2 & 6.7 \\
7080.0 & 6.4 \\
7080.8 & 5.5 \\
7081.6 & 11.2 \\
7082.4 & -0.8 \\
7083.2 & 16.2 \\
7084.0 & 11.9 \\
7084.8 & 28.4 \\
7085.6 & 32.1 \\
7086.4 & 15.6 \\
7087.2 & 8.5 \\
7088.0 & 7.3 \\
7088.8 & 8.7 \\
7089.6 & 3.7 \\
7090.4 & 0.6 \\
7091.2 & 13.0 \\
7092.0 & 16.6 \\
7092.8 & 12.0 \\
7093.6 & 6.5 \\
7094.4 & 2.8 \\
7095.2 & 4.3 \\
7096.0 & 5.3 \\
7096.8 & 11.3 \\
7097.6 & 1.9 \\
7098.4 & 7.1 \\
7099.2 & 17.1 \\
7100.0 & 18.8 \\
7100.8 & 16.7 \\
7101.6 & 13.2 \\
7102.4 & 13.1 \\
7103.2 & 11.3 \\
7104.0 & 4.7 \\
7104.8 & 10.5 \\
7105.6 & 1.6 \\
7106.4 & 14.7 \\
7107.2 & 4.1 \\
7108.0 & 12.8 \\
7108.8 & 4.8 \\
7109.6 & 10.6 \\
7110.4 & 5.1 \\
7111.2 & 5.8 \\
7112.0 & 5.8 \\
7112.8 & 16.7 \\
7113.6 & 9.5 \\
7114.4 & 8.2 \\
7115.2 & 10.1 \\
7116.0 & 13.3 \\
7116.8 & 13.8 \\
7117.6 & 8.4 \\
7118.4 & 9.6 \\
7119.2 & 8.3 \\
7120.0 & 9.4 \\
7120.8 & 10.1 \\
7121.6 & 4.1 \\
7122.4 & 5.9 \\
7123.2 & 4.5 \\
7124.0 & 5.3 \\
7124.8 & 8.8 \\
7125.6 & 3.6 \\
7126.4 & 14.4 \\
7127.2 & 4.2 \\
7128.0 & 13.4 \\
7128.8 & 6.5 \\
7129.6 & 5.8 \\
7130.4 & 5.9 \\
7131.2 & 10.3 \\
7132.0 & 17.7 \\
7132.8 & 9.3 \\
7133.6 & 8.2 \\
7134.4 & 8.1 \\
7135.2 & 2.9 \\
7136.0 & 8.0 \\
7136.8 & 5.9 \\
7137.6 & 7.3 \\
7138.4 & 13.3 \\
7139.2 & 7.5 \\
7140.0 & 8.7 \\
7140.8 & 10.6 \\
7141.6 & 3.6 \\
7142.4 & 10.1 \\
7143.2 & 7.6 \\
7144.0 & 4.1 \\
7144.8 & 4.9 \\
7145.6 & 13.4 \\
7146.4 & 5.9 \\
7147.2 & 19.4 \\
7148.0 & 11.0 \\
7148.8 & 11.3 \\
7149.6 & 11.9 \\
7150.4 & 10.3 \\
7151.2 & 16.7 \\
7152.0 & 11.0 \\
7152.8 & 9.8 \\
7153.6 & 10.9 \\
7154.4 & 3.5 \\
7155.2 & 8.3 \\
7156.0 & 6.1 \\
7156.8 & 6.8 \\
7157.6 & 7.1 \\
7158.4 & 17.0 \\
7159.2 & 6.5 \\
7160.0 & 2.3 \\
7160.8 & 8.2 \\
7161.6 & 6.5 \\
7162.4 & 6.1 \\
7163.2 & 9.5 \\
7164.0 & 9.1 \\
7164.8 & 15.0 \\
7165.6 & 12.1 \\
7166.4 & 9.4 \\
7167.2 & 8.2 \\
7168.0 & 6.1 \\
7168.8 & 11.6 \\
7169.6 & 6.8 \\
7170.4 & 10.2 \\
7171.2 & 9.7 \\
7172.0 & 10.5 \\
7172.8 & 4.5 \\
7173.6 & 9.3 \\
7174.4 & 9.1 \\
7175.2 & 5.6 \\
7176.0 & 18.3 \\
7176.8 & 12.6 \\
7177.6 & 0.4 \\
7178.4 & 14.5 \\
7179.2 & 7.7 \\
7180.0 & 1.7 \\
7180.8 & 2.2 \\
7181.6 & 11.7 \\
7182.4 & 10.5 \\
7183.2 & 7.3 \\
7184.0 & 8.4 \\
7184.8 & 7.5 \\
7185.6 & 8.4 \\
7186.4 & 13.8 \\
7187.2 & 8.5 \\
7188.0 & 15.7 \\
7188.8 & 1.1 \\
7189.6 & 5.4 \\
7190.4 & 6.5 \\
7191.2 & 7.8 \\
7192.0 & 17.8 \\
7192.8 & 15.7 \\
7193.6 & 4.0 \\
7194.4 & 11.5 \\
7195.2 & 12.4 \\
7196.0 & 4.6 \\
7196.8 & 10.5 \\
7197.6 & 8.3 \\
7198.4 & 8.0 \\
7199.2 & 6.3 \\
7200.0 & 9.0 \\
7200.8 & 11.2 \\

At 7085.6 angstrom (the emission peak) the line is [S II] 6716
